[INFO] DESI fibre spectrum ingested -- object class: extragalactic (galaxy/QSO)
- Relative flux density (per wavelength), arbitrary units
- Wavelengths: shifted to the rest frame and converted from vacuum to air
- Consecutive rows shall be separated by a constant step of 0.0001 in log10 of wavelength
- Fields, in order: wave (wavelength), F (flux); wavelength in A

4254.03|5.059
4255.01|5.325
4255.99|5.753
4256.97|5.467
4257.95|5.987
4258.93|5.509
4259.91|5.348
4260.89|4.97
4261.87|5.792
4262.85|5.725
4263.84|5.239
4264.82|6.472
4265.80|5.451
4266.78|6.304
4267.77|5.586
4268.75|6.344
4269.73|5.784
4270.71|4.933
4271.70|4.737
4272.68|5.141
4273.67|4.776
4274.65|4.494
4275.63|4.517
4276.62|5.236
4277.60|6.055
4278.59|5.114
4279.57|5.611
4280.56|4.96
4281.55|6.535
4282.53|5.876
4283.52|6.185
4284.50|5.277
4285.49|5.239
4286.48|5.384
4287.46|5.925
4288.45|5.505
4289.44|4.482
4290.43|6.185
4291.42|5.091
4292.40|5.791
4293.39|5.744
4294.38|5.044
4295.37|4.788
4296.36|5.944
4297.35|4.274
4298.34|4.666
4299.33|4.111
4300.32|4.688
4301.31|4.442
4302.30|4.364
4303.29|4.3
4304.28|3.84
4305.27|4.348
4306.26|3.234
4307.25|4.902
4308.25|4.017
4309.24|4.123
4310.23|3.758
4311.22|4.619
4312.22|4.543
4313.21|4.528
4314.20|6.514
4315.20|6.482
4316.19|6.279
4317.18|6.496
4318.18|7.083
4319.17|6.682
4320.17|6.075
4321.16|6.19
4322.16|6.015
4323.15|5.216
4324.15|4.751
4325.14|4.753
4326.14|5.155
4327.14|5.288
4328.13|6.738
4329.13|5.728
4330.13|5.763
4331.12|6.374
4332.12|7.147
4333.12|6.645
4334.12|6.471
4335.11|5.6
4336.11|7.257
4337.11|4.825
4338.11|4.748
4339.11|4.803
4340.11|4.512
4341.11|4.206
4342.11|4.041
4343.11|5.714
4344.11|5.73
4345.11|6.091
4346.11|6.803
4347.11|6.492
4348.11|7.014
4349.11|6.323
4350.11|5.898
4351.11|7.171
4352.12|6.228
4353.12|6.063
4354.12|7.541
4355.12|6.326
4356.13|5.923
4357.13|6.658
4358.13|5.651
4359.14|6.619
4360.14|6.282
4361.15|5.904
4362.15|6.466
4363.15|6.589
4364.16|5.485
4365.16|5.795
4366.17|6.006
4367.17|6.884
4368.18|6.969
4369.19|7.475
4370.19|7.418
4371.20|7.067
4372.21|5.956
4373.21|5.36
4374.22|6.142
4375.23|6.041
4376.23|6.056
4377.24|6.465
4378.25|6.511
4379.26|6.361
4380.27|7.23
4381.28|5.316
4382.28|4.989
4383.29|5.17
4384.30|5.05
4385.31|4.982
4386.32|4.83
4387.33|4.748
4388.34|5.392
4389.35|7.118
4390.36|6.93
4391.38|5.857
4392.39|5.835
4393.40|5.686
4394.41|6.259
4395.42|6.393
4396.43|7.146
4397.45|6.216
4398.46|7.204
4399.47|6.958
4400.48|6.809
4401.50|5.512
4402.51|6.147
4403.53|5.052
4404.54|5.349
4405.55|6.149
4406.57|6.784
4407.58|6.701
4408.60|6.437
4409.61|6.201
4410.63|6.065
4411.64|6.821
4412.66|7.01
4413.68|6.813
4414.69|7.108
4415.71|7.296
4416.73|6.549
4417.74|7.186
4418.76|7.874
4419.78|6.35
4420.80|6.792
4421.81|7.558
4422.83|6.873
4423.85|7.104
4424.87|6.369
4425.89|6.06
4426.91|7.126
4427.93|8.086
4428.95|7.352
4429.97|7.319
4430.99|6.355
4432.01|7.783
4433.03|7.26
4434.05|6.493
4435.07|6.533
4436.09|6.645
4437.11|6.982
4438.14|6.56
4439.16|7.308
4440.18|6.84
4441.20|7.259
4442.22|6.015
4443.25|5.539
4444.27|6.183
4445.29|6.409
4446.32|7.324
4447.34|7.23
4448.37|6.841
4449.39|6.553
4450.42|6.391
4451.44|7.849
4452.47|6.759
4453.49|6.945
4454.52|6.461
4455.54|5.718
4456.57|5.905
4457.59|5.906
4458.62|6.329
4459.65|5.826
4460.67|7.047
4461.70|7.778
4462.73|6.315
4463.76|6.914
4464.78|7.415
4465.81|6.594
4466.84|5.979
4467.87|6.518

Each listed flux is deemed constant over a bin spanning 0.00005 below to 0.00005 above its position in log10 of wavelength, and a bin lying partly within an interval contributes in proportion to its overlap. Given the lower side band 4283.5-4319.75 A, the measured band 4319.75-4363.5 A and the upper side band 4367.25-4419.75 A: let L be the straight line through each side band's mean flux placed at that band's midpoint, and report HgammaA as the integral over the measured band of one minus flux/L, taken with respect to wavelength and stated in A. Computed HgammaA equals -2.5 A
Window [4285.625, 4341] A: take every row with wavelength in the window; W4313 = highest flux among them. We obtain 7.257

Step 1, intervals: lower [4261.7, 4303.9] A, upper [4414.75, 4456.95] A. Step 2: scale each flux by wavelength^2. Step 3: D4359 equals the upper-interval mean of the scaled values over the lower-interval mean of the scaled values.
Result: 1.4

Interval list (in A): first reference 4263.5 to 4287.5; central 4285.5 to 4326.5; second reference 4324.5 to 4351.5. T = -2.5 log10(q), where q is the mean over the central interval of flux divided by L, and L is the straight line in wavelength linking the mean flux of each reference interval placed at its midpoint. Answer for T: 0.10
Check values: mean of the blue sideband 5.48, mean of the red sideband 5.82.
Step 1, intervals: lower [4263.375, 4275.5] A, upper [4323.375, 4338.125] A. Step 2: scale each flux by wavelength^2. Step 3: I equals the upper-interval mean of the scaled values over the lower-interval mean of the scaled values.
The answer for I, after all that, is 1.1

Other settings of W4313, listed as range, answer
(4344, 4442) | 8.086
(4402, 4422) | 7.874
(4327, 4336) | 7.147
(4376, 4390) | 7.23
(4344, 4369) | 7.541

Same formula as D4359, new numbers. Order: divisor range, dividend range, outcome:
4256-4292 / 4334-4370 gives 1.15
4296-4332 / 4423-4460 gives 1.37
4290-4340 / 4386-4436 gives 1.29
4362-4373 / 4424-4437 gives 1.10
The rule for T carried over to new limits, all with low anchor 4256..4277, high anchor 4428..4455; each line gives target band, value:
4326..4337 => -0.04 mag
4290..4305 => 0.17 mag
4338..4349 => 0.10 mag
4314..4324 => -0.07 mag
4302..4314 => 0.33 mag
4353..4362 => -0.03 mag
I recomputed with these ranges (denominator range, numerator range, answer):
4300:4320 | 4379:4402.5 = 1.25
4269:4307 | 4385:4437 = 1.37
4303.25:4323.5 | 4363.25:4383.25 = 1.23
